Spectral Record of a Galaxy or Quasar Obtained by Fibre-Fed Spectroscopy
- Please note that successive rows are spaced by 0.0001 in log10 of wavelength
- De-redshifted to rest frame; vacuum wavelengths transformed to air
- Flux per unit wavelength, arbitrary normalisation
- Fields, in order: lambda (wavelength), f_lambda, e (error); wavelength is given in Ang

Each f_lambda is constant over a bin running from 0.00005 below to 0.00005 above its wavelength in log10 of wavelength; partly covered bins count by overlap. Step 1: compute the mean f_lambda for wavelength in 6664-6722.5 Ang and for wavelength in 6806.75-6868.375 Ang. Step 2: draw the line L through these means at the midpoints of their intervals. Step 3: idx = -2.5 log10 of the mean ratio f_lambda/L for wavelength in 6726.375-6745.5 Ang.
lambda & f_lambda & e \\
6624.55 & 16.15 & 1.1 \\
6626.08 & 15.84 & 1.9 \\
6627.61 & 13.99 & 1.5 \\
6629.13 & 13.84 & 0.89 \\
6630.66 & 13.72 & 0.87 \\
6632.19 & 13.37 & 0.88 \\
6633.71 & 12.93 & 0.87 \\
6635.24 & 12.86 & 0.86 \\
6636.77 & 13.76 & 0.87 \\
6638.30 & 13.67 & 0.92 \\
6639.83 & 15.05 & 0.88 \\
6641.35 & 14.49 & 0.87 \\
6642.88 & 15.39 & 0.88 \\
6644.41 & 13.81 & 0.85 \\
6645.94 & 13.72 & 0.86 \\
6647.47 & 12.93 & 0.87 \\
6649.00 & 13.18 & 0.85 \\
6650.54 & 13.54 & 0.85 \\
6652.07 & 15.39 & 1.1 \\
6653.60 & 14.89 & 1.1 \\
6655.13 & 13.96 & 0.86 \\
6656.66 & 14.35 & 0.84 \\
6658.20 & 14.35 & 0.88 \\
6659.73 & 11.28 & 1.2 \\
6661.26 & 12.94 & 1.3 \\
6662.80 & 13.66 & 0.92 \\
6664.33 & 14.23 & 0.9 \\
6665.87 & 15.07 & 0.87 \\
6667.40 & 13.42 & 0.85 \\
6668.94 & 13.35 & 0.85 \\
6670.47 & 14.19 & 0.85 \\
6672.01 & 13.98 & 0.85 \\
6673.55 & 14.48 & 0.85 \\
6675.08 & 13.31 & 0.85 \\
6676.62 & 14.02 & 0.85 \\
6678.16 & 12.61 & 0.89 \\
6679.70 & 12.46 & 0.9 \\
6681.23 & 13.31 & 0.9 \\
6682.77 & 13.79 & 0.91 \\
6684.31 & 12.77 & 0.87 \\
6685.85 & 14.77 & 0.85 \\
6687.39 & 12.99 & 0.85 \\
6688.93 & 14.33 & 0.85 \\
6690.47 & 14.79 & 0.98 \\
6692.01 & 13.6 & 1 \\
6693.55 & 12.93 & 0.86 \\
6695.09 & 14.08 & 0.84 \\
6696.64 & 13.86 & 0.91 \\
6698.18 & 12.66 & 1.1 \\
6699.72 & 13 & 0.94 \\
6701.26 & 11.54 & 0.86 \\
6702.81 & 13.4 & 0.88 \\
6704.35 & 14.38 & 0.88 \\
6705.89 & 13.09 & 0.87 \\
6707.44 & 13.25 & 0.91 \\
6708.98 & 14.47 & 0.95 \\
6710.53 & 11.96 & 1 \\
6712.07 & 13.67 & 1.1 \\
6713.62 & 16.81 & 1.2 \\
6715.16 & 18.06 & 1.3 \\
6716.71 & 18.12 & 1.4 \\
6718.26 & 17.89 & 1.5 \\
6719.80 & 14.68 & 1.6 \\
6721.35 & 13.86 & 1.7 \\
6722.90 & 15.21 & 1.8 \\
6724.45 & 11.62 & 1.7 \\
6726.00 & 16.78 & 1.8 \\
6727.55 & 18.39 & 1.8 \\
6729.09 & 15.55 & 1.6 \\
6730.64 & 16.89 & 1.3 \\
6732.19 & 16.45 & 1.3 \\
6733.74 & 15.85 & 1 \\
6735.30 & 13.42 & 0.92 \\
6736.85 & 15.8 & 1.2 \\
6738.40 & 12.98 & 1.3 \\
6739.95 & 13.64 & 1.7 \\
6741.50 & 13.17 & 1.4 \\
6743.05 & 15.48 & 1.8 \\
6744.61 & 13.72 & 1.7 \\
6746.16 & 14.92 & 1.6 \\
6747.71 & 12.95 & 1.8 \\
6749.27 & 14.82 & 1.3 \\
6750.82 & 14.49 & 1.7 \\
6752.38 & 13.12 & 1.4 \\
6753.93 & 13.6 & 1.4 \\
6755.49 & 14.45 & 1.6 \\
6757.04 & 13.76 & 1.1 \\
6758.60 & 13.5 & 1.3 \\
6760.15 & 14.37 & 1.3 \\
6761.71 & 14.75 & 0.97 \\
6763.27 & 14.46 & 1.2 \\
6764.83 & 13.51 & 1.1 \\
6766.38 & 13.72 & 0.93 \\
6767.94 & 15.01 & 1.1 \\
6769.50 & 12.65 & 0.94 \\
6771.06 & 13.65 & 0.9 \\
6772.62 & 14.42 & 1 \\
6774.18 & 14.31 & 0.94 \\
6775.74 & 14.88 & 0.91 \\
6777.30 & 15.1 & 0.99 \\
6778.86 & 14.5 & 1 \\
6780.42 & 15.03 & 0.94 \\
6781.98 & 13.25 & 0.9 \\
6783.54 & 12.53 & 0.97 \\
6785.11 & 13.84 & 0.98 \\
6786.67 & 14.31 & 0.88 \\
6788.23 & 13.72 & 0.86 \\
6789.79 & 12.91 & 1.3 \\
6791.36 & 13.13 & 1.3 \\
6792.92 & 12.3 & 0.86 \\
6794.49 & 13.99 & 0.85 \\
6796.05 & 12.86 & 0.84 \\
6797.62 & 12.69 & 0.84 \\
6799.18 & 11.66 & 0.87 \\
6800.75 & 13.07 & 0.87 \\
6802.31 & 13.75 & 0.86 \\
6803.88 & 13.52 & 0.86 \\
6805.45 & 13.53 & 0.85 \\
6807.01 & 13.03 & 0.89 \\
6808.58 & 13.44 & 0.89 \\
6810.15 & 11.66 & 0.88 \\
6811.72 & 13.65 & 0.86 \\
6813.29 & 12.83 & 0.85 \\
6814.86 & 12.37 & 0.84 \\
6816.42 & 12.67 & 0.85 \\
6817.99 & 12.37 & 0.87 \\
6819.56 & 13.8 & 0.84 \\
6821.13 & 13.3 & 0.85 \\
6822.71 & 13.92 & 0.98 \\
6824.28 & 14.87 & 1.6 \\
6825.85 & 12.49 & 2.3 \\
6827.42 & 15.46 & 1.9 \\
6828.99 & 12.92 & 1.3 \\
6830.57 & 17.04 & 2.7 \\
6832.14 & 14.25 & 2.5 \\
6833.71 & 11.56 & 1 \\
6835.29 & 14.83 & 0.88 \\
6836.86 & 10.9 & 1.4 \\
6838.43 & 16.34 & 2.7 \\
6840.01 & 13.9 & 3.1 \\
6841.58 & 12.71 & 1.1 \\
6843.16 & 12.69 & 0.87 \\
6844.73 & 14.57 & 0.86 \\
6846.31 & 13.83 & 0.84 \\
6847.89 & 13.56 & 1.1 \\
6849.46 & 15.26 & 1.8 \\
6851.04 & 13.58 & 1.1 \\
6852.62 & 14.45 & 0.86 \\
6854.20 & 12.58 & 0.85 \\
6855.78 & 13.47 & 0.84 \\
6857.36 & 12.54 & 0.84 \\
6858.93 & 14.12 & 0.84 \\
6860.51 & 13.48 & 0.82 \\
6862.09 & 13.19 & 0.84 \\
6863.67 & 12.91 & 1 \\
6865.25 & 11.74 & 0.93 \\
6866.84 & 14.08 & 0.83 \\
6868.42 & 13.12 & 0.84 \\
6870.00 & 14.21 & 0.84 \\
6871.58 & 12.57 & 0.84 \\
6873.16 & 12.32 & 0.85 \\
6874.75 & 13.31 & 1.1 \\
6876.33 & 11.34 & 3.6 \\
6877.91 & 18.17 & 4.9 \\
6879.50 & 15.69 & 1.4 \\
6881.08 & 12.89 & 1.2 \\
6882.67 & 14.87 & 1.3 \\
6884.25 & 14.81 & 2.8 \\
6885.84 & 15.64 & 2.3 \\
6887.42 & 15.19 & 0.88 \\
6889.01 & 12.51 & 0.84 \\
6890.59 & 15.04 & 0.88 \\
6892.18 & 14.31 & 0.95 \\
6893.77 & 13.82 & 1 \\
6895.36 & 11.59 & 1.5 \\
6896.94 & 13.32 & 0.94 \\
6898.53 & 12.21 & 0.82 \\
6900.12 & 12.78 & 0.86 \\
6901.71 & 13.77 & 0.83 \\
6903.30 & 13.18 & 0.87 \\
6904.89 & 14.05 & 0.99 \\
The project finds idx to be -0.095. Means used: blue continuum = 14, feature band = 15.1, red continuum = 13.5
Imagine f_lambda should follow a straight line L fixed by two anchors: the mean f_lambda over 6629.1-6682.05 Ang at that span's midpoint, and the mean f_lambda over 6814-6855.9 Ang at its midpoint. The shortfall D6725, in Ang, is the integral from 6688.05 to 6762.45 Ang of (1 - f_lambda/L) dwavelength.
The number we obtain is -3.94 Ang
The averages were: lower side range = 13.8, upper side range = 13.7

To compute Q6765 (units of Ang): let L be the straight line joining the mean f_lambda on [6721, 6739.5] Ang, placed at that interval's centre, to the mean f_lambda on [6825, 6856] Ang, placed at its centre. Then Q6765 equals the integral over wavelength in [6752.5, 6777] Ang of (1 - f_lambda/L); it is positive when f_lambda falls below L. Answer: 1.2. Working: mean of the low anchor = 15.2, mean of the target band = 14.1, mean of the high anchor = 13.8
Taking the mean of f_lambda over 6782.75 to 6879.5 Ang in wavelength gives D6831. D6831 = 13.4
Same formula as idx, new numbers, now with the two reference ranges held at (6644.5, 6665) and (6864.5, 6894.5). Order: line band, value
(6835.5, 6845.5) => 0.03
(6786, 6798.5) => 0.05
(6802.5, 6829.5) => 0.05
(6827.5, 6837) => 0.00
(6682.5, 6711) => 0.02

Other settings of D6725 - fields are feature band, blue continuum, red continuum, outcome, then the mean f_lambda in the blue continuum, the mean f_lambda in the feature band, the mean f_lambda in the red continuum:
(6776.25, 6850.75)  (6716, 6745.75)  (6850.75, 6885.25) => 3.7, 15.2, 13.5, 13.6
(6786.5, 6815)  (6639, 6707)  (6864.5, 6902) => 1.4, 13.7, 13.1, 13.7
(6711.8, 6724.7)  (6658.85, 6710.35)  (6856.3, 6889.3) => -2.1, 13.5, 15.8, 13.8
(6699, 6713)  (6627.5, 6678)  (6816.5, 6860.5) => 0.6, 13.8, 13.2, 13.7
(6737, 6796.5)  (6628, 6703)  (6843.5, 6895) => -0.7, 13.7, 13.9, 13.8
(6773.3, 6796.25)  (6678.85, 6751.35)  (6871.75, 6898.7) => 0.7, 14.4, 13.8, 14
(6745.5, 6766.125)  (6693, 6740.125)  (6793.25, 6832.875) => 0.2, 14.7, 14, 13.4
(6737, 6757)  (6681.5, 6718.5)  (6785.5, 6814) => -0.5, 14.1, 14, 13.1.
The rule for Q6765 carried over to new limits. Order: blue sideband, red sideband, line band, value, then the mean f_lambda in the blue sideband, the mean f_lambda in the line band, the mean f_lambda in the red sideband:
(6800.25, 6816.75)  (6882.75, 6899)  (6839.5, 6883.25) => 0.0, 13.1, 13.6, 13.9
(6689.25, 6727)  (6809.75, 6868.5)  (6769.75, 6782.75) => -0.4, 14.3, 14.3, 13.5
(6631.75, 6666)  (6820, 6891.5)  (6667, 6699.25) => 0.6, 13.8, 13.6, 13.8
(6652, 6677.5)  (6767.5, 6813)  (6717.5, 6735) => -2.5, 13.9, 15.7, 13.5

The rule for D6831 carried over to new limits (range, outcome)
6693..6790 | 14.3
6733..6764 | 14.2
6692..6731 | 14.6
